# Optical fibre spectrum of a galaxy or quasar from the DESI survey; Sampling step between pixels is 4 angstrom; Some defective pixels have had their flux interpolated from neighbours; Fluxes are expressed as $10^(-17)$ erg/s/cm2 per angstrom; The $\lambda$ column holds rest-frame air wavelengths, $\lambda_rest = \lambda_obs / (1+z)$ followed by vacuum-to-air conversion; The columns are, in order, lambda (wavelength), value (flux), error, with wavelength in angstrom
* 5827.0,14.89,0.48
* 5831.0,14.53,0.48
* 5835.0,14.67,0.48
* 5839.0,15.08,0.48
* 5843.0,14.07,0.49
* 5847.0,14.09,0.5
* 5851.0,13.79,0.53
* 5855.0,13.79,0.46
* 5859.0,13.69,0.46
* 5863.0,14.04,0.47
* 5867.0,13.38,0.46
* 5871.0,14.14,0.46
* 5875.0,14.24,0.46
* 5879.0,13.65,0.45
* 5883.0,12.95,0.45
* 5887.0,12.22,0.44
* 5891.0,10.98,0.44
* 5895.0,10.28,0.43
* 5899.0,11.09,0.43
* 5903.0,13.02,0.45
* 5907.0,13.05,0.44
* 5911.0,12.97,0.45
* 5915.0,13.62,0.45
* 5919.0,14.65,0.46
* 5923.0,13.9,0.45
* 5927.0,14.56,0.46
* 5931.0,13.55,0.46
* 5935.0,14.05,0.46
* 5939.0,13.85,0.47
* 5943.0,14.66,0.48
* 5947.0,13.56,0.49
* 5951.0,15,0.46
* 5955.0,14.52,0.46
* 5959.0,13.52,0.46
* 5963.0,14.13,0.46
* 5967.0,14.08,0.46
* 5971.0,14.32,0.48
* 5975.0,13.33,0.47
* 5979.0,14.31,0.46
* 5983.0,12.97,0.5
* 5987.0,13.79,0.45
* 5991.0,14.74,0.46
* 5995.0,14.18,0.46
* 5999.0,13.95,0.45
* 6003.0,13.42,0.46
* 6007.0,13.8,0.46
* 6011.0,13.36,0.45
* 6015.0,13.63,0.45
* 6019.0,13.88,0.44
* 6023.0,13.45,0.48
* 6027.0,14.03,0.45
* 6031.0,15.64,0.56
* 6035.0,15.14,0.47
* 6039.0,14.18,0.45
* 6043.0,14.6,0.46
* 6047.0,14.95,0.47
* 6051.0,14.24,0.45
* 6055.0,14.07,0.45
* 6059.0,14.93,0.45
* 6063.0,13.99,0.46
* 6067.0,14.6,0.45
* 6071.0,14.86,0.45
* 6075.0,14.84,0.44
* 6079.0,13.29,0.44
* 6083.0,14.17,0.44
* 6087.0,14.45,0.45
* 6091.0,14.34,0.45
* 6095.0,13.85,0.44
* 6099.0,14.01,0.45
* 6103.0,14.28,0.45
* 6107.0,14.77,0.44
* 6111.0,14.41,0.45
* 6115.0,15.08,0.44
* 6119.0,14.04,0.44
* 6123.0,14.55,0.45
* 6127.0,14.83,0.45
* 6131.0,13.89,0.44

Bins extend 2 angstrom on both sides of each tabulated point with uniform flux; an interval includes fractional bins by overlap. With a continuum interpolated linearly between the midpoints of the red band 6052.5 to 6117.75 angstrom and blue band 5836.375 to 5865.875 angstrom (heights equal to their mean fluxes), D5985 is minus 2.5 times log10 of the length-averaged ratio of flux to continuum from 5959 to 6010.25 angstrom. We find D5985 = 0.027 mag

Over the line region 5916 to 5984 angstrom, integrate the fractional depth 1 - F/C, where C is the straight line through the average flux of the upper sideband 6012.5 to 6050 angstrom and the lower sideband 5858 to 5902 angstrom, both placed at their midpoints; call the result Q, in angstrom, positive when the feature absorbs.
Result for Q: -2.8 angstrom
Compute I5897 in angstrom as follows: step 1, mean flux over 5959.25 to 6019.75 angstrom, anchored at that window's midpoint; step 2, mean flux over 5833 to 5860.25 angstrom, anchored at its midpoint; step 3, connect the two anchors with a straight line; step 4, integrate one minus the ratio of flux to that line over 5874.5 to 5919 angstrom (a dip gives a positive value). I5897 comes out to 4.7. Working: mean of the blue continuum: 14.2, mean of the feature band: 12.6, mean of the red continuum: 13.8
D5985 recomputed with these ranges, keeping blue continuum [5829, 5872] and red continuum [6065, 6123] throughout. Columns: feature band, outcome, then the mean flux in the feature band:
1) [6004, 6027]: 0.05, 13.7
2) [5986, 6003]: 0.01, 14.1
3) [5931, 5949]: 0.02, 14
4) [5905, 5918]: 0.07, 13.3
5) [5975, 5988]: 0.05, 13.6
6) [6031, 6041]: -0.04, 14.9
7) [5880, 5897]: 0.20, 11.7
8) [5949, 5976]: 0.01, 14.2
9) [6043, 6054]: -0.02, 14.5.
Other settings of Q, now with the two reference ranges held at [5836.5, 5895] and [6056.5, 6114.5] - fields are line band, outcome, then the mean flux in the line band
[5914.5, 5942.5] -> -0.72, 14.1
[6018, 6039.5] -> -0.45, 14.4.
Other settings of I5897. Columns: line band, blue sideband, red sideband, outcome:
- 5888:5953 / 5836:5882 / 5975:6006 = 3.0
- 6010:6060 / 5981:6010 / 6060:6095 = -0.9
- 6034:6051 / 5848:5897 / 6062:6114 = -0.7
